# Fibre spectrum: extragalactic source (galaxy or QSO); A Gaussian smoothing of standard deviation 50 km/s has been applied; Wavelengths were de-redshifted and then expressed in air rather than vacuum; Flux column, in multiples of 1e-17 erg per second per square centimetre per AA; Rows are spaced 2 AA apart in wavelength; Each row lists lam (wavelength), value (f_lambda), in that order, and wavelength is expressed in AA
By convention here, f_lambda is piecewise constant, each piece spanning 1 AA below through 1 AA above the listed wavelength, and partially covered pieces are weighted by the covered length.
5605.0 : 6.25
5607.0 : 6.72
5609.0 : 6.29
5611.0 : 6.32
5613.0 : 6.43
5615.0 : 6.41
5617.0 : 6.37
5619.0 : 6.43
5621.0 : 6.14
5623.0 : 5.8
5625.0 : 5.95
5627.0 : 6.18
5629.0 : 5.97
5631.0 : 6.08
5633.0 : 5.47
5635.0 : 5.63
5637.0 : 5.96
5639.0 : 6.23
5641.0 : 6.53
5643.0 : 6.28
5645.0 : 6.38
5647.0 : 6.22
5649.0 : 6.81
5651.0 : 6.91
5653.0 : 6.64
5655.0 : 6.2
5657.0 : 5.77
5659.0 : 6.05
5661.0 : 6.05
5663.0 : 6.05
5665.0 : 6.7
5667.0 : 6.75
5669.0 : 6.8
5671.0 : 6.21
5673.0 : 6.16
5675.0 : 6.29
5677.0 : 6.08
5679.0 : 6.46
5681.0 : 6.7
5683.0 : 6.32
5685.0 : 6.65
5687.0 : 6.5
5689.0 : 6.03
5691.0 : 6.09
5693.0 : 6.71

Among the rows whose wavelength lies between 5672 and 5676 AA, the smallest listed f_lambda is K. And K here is 6.16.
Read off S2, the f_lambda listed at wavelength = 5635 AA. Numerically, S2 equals 5.63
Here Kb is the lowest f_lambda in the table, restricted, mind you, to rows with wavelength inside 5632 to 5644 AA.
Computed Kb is 5.47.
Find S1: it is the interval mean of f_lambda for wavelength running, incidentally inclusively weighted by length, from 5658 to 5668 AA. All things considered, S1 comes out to 6.32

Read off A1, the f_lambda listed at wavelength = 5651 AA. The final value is 6.91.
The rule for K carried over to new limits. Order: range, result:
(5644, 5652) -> 6.22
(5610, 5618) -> 6.32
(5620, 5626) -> 5.8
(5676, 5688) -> 6.08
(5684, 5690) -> 6.03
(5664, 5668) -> 6.7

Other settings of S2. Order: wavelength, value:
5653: 6.64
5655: 6.2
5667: 6.75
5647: 6.22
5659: 6.05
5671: 6.21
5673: 6.16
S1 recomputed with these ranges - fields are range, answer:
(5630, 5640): 5.87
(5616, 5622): 6.31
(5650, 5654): 6.78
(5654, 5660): 6.01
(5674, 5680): 6.28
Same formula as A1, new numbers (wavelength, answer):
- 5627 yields 6.18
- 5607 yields 6.72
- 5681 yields 6.7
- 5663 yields 6.05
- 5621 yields 6.14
